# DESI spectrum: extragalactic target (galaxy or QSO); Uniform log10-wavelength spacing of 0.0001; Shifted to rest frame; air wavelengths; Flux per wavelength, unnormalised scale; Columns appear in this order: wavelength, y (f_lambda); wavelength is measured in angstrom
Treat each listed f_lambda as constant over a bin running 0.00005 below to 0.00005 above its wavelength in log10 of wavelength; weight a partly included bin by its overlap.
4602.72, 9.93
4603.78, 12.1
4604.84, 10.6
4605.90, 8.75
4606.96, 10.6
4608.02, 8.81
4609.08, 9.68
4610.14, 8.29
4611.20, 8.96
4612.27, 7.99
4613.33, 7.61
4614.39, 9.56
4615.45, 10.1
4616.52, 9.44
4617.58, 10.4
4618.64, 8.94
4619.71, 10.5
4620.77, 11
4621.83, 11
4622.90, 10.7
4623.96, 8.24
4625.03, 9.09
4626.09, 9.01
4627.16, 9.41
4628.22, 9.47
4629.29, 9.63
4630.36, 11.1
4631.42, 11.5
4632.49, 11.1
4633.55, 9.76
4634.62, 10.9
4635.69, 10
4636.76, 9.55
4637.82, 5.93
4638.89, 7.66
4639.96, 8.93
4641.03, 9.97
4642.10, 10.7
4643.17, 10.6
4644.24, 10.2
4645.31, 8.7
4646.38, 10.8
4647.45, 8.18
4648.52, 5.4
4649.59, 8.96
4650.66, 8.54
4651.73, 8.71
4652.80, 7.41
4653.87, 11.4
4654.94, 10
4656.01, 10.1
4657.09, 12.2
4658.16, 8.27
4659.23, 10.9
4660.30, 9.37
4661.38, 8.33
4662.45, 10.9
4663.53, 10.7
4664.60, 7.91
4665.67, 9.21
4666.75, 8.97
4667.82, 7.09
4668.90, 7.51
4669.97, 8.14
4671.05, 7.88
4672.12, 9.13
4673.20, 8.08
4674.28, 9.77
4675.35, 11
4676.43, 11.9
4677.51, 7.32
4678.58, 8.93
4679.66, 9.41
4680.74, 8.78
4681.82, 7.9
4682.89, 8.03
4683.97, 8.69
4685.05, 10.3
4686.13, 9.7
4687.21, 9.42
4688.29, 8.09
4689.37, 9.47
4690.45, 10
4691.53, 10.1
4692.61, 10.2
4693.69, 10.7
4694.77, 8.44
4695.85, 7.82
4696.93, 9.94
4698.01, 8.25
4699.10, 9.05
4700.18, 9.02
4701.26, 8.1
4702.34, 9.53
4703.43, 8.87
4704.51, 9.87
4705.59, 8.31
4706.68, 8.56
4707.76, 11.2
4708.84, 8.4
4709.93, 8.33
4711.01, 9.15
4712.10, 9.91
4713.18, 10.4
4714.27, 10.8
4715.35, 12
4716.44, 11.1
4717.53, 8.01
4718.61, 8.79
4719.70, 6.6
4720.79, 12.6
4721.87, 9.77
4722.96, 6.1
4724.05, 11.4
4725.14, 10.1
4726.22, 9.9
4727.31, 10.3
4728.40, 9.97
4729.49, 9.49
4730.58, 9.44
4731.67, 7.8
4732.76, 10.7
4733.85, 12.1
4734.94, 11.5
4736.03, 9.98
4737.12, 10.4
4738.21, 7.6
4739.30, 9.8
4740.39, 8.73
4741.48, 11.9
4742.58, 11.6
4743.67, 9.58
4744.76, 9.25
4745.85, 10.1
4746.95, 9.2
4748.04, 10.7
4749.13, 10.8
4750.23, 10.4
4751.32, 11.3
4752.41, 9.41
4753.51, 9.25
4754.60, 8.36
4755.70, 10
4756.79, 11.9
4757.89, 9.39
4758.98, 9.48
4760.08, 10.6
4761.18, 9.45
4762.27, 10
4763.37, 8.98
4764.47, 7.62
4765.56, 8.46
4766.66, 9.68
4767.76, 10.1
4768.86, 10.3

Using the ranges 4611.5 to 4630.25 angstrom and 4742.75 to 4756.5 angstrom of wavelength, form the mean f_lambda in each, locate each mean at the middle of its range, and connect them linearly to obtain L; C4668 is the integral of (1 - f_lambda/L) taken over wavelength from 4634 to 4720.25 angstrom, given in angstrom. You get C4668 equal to 4.54 angstrom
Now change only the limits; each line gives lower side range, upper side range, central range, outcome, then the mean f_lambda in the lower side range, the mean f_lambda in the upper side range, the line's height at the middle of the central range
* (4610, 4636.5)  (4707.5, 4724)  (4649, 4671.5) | 1.2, 9.77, 9.57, 9.69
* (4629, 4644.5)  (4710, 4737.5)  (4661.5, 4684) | 2.2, 9.83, 9.9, 9.86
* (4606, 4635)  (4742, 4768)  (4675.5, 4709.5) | 2.0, 9.71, 9.81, 9.77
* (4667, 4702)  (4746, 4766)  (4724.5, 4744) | -1.1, 9.01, 9.75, 9.53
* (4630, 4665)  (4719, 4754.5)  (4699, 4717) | 0.4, 9.54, 9.91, 9.79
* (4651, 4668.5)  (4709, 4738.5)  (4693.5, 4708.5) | 0.9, 9.44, 9.79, 9.66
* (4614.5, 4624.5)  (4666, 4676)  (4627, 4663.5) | -0.9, 10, 8.66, 9.34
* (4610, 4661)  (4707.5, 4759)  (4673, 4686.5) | 0.6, 9.51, 9.89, 9.68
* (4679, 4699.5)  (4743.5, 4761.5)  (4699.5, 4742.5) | -0.5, 9.17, 9.96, 9.57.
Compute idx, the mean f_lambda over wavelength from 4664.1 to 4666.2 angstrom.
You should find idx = 8.59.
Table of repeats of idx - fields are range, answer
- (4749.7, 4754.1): 10.1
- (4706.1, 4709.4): 9.36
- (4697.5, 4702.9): 8.78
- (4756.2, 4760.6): 10.3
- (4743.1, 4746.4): 9.67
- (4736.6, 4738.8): 9.01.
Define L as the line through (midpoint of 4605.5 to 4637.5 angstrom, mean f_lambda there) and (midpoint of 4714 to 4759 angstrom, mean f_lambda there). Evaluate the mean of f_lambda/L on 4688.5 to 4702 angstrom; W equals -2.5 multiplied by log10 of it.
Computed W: 0.07 mag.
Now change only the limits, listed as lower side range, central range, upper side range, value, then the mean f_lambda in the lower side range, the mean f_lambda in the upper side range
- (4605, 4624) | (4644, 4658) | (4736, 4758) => 0.049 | 9.53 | 10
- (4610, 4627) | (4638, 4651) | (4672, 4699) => 0.048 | 9.45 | 9.25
